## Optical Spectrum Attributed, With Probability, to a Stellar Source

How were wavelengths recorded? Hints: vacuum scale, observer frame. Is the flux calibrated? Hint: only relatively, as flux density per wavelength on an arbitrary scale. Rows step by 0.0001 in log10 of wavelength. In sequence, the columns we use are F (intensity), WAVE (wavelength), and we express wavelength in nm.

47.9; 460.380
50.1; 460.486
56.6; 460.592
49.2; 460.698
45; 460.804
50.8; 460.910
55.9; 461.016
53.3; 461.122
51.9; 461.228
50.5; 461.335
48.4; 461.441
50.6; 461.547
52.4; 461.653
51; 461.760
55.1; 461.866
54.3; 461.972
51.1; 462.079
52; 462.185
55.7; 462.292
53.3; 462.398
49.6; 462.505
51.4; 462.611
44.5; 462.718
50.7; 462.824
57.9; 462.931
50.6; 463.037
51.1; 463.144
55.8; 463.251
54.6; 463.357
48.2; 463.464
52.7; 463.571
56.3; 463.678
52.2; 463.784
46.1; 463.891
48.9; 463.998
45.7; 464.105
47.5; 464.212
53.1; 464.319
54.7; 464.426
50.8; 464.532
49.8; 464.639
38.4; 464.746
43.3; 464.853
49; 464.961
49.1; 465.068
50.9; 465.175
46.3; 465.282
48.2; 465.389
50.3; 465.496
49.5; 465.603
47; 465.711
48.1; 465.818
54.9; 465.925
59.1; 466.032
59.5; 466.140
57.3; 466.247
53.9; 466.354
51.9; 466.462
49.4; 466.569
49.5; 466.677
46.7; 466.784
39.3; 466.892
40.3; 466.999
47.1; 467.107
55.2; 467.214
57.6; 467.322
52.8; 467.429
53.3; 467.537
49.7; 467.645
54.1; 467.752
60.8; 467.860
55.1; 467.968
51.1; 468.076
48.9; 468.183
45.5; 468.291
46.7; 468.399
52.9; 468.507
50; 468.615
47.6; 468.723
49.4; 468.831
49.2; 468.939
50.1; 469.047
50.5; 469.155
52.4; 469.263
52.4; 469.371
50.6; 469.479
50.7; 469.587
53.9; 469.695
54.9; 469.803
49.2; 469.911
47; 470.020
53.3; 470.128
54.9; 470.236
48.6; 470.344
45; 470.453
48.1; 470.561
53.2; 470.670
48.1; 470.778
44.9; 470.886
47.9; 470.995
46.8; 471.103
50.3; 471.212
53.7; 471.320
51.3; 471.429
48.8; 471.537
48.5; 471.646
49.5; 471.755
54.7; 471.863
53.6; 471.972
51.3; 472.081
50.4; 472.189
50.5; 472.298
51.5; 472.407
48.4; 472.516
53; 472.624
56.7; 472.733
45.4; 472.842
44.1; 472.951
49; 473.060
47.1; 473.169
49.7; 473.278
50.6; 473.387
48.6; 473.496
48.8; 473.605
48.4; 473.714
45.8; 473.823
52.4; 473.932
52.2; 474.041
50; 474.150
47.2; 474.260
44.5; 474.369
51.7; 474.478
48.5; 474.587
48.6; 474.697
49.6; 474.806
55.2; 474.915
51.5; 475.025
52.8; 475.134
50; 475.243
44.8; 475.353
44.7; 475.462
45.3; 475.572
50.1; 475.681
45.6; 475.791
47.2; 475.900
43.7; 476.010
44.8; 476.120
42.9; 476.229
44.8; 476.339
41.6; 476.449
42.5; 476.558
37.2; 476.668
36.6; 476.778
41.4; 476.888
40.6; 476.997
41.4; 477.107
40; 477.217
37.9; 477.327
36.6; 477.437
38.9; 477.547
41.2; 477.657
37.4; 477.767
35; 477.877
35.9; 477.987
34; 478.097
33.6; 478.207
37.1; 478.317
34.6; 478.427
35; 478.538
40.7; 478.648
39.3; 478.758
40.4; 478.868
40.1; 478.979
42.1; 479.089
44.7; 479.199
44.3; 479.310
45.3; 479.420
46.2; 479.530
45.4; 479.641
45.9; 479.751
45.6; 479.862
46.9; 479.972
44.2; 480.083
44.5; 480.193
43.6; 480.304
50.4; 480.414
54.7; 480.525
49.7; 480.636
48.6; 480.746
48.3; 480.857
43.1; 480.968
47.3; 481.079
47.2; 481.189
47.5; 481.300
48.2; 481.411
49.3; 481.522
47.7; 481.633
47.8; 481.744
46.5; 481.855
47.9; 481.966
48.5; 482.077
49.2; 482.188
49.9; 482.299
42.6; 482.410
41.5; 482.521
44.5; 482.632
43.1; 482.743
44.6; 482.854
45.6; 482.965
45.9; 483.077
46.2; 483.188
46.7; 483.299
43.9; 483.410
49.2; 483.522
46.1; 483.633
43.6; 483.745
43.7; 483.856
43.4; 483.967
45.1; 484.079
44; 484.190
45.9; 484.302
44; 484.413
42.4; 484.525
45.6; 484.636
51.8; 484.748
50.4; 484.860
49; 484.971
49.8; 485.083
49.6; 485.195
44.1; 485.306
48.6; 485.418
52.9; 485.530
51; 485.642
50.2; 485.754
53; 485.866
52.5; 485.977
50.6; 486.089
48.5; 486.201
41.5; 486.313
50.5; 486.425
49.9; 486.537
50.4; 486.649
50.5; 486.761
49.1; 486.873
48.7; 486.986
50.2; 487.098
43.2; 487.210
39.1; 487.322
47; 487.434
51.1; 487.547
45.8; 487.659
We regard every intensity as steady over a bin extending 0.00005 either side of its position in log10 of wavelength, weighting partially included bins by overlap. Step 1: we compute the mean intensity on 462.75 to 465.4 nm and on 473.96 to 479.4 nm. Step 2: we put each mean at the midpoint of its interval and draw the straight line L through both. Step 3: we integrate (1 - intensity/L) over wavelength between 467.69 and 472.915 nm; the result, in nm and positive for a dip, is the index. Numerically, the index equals -0.45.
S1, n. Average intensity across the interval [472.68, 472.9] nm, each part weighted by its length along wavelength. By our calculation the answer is 50.8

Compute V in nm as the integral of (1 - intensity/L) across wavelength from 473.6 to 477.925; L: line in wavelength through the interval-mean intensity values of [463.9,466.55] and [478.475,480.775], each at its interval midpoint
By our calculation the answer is 0.11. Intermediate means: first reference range 50.2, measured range 44.9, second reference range 44.6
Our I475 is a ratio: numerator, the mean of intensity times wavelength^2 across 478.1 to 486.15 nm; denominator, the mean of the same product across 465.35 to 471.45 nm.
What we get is 1.0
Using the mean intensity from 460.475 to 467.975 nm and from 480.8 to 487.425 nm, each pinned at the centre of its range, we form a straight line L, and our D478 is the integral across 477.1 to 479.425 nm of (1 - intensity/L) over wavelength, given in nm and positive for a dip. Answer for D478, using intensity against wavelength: 0.46 nm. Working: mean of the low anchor 51.1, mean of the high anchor 47.1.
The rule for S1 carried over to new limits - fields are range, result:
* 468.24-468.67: 48.7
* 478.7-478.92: 39.9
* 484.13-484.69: 44.4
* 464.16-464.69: 51.3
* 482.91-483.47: 45.6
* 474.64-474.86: 49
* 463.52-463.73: 54.4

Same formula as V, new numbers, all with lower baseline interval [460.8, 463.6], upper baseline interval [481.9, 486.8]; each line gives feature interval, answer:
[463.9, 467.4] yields 0.10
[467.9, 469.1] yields 0.02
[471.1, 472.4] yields -0.03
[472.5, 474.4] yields 0.02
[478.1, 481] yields 0.29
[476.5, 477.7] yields 0.23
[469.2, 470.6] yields -0.02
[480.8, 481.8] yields 0.01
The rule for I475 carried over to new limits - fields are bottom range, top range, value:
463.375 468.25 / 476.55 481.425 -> 0.88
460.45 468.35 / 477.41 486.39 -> 0.95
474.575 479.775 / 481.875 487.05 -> 1.15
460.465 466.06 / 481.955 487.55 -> 1.02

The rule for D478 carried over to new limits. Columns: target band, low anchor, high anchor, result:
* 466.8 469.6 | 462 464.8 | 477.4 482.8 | -0.09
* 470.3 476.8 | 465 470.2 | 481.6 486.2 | 0.15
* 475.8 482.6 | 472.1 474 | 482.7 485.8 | 0.66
